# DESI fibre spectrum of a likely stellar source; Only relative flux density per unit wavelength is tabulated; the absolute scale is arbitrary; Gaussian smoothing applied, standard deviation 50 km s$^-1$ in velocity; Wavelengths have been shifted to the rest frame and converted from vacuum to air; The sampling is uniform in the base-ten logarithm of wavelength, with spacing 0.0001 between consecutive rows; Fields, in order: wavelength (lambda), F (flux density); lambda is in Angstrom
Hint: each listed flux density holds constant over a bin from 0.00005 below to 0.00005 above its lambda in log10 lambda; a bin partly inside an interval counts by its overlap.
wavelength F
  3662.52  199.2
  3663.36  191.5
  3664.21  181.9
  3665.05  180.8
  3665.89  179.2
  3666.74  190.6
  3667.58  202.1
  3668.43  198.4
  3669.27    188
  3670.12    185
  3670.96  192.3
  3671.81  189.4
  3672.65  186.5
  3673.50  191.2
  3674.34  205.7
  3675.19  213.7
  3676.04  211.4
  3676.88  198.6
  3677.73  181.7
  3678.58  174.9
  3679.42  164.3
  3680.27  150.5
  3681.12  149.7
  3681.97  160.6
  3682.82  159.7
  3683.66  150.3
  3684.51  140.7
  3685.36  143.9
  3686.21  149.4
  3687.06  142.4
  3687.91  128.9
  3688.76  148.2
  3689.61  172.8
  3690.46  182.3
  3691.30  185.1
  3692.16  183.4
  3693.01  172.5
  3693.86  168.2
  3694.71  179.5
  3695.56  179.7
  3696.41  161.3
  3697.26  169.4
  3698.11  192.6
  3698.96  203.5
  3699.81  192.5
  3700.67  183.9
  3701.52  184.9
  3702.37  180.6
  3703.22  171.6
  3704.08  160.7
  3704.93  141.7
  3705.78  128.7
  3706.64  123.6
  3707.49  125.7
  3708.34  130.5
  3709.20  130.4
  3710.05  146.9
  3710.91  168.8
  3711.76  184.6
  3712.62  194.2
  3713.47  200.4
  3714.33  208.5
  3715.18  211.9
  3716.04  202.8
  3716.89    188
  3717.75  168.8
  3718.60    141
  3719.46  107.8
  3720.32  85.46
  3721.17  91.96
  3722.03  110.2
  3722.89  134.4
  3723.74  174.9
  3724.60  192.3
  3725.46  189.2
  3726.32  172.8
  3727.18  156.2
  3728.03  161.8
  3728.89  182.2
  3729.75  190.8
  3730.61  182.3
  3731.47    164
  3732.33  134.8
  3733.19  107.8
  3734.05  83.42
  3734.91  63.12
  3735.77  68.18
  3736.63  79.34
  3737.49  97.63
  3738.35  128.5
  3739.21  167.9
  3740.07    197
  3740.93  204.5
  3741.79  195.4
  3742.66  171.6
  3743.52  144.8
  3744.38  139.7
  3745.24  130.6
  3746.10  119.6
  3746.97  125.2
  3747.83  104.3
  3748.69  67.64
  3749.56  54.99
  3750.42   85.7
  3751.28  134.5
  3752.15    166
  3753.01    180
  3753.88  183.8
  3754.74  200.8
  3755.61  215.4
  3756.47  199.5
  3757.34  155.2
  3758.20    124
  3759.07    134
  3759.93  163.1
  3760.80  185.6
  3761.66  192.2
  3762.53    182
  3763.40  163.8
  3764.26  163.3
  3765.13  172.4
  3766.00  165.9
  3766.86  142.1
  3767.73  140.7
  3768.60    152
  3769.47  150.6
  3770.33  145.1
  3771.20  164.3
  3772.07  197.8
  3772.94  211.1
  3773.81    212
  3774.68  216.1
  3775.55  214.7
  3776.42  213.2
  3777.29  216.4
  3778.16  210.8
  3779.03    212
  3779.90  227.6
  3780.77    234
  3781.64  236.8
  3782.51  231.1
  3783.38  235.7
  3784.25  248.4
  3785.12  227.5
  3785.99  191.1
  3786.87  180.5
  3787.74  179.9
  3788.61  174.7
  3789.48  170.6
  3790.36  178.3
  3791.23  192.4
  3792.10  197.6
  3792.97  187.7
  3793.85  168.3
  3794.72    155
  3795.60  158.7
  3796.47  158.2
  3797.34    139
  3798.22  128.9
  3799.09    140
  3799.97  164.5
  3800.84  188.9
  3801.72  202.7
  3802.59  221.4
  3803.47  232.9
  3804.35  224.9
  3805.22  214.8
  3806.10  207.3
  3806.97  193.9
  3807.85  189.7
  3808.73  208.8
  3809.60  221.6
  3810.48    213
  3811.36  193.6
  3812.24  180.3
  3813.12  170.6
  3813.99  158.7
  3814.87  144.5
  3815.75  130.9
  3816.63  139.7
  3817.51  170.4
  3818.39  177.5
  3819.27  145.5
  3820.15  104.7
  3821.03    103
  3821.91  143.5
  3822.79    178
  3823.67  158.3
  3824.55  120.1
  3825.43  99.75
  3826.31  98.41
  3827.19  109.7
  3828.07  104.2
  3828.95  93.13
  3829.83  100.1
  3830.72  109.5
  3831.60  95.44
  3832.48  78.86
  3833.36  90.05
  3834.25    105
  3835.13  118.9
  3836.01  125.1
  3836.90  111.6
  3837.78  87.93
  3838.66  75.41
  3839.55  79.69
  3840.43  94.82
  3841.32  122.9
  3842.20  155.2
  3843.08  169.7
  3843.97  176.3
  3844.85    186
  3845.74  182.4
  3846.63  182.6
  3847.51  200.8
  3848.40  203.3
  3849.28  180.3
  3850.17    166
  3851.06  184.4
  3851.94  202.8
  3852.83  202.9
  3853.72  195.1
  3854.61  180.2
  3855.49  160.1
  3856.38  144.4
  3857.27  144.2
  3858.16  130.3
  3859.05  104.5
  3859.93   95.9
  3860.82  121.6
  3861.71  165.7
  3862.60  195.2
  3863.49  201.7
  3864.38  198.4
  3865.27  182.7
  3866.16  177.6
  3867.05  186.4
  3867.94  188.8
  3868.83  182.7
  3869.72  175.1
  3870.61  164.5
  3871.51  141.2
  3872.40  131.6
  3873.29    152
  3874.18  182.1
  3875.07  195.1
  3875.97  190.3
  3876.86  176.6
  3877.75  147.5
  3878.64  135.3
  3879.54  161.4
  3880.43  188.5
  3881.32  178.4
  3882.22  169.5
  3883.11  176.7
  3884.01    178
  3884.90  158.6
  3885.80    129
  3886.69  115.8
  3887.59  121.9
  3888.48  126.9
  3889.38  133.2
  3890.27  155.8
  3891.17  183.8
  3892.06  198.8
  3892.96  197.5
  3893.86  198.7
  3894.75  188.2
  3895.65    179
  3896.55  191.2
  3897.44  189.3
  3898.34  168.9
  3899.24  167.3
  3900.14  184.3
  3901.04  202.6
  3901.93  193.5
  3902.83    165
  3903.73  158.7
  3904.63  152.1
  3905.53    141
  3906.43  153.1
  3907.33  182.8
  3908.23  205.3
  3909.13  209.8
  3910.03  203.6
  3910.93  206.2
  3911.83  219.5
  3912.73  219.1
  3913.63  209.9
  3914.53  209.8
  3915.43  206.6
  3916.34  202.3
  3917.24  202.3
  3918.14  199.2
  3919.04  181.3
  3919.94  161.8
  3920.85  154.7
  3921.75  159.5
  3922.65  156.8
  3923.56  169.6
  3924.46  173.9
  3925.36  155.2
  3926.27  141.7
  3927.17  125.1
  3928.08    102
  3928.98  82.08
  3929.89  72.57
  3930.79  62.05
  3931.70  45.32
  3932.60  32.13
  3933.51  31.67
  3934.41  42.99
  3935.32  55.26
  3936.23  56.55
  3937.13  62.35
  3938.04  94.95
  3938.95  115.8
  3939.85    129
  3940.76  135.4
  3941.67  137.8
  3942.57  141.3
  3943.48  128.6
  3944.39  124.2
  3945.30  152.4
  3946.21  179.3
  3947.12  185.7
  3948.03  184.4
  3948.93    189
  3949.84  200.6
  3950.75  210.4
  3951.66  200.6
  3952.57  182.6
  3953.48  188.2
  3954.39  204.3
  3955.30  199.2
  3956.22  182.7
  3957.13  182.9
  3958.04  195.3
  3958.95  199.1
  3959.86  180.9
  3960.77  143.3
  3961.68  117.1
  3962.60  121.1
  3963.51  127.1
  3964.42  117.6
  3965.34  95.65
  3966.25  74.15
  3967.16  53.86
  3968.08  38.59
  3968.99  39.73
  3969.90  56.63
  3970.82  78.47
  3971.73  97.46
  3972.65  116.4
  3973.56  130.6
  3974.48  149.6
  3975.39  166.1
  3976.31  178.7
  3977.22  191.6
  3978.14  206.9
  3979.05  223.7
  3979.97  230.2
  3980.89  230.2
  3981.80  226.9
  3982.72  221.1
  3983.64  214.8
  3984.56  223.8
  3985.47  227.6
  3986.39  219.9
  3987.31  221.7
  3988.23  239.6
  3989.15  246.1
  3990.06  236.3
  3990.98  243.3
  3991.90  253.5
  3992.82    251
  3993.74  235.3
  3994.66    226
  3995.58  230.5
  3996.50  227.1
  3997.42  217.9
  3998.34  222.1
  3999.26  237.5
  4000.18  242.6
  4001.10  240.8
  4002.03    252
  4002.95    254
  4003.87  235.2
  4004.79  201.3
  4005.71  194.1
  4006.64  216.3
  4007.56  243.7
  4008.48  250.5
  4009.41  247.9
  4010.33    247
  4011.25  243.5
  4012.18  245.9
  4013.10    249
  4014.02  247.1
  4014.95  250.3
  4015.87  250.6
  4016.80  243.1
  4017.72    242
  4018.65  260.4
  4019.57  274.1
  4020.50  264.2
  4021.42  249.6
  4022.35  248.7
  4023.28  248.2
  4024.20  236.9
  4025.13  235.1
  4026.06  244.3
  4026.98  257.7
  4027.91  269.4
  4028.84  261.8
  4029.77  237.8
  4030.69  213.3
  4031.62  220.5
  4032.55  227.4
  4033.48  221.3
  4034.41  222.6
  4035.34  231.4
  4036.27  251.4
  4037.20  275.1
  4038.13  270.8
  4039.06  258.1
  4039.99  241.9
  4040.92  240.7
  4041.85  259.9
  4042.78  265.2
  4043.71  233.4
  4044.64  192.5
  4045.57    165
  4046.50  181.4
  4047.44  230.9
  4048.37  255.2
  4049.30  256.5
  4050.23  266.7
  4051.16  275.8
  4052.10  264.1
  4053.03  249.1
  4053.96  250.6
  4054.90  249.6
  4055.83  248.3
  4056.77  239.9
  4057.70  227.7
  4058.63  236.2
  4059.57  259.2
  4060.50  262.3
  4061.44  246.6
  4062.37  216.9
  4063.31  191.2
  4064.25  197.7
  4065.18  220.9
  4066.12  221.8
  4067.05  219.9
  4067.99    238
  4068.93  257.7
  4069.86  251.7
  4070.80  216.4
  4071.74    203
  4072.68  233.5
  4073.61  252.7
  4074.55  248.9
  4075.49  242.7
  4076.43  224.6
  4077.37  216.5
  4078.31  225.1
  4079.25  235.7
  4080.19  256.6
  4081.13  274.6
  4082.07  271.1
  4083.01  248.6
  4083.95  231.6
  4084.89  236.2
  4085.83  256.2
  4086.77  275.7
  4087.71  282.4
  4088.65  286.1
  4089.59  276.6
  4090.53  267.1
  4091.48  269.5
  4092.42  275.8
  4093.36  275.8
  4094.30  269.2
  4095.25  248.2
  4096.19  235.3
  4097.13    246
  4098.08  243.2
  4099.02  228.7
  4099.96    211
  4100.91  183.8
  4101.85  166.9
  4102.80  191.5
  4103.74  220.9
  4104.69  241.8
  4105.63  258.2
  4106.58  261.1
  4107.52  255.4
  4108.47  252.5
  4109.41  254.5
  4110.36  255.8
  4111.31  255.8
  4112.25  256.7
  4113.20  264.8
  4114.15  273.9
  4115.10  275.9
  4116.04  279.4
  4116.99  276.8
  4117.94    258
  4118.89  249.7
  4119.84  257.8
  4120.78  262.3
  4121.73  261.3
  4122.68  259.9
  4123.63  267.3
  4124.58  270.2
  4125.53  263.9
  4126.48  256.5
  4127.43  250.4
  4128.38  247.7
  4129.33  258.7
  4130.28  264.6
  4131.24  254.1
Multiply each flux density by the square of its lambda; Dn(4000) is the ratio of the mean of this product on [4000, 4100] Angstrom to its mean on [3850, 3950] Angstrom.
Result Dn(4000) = 1.66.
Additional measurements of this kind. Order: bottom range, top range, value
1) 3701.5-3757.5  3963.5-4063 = 1.71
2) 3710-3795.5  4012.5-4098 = 1.71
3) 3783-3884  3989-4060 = 1.65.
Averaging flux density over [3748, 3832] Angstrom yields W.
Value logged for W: 170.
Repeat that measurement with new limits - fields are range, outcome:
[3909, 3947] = 139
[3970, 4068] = 230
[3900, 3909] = 175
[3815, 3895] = 151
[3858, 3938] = 157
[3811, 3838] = 127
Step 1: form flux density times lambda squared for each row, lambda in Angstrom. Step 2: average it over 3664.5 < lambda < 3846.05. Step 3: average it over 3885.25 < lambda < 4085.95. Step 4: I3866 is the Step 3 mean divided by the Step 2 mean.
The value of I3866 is 1.4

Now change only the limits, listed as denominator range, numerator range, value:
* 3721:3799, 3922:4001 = 1.07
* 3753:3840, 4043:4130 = 1.71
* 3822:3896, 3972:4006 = 1.53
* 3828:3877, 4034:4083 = 1.75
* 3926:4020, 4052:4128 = 1.48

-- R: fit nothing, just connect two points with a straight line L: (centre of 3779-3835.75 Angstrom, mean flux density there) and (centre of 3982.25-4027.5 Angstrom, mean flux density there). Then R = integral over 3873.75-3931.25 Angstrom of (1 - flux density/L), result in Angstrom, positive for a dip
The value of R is 9.2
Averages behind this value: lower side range 166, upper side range 239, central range 169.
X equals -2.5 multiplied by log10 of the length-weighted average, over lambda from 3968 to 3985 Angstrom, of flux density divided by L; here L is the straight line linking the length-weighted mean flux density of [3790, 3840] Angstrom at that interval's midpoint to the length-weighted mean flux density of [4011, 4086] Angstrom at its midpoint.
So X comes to 0.30 mag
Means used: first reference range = 151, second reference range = 241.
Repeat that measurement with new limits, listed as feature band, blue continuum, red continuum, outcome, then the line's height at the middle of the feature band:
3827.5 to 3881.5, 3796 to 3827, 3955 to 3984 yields 0.07 mag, 162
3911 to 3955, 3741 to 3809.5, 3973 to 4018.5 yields 0.41 mag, 213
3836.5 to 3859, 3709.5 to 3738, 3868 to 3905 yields 0.05 mag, 164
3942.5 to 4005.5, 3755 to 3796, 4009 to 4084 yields 0.23 mag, 227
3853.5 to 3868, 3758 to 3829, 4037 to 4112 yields 0.18 mag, 192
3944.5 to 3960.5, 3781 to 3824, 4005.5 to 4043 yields 0.20 mag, 225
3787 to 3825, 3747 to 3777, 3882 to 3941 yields -0.08 mag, 160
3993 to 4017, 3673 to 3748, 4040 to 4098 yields -0.04 mag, 228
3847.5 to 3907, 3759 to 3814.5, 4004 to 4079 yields 0.22 mag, 207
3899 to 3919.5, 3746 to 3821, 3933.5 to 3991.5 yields -0.17 mag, 163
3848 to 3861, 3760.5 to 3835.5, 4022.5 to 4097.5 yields 0.15 mag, 186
